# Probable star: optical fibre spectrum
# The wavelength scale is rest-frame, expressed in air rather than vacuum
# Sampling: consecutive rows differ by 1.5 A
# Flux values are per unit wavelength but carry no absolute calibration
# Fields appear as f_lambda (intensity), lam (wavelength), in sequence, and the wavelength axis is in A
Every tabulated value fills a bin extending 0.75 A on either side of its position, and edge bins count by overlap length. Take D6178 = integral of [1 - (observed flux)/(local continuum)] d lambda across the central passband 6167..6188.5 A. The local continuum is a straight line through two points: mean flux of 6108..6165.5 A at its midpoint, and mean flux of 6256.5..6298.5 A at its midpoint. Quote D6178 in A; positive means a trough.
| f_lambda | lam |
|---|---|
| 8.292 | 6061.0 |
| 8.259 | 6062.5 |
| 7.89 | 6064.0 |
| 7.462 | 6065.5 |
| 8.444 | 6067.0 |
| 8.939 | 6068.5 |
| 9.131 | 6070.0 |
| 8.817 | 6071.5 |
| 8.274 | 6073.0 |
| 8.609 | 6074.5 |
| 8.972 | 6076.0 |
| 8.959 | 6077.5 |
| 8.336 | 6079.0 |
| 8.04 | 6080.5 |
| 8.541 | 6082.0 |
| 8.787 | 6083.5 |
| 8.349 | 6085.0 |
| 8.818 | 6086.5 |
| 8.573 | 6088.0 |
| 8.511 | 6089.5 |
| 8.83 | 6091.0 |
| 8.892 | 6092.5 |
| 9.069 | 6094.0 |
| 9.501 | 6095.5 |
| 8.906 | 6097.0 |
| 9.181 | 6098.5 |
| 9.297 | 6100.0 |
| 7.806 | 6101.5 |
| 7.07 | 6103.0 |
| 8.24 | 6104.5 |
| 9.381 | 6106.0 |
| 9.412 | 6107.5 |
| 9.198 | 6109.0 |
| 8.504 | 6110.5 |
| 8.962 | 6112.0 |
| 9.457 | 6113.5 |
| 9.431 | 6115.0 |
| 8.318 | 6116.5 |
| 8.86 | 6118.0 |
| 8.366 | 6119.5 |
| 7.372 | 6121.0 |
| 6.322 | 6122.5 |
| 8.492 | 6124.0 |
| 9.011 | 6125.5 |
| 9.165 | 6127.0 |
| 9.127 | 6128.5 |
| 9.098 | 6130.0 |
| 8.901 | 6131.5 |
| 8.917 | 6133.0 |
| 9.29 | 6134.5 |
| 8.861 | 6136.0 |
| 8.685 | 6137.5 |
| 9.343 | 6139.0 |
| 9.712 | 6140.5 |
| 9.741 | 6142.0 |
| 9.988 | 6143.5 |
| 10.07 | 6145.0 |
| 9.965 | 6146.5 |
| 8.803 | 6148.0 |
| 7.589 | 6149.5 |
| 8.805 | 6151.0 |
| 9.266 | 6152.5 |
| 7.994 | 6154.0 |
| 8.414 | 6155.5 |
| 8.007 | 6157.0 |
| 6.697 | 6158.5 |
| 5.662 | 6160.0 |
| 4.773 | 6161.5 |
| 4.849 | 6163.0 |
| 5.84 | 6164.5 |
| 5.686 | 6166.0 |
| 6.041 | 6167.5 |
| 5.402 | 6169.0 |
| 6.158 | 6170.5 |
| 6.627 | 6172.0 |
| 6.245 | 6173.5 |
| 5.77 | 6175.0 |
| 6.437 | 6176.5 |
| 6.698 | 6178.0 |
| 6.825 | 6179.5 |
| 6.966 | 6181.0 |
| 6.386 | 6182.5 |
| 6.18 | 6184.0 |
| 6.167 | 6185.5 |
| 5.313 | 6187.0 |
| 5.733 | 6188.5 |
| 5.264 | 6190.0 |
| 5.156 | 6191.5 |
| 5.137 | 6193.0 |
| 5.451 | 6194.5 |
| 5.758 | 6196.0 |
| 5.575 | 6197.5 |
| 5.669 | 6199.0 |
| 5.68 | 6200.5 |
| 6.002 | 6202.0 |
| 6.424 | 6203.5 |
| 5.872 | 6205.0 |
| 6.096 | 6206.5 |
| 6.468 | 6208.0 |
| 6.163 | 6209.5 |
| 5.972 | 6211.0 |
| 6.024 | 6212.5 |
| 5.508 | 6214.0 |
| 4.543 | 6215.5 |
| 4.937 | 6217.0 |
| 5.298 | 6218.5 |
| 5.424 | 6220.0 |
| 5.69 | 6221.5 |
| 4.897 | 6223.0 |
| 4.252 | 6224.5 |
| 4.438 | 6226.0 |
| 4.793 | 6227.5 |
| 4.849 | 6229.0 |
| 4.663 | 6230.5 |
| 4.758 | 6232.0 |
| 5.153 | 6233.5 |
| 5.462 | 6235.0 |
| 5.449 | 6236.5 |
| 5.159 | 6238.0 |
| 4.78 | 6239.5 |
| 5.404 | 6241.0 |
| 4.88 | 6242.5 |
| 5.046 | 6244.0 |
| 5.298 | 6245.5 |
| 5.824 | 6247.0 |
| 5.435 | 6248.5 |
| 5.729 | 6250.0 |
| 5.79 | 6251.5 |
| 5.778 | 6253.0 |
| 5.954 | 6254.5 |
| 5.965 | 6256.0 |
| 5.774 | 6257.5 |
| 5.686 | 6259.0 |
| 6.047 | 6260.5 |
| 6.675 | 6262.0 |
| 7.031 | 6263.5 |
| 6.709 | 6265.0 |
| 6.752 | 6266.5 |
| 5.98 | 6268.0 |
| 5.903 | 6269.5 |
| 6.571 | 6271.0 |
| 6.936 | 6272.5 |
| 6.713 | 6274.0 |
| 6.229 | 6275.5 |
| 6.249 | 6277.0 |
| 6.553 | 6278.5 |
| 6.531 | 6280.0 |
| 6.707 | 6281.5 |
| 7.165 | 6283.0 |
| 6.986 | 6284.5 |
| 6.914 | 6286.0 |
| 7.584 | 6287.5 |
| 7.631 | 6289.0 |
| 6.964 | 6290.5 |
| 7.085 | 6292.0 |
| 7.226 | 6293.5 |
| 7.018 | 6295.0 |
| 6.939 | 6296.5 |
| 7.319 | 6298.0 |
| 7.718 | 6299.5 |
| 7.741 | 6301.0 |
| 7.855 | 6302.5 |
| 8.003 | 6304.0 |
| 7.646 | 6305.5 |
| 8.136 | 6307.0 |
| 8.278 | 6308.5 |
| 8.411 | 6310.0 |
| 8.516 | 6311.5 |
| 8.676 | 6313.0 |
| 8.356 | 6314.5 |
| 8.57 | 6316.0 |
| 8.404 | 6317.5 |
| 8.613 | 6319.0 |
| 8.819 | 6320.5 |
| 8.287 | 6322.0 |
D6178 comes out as 4.61 A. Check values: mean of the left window 8.41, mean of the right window 6.7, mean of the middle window 6.21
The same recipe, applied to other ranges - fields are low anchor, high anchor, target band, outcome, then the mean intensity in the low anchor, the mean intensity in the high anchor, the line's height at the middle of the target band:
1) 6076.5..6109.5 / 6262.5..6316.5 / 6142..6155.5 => -1.2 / 8.71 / 7.26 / 8.3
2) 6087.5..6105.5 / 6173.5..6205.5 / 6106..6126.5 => -1.4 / 8.67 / 5.93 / 8.09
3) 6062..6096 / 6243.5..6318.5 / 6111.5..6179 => 1.2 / 8.6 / 6.91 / 8.05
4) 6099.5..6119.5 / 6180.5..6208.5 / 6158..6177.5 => 2.5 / 8.74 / 5.84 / 6.76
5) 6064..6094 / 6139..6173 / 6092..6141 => -4.2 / 8.59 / 7.58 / 8.1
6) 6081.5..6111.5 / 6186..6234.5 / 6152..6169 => 0.8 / 8.75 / 5.41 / 6.87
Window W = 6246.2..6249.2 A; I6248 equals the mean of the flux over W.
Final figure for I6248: 5.63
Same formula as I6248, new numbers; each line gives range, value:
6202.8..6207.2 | 6.13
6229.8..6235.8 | 5.02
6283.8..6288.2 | 7.16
